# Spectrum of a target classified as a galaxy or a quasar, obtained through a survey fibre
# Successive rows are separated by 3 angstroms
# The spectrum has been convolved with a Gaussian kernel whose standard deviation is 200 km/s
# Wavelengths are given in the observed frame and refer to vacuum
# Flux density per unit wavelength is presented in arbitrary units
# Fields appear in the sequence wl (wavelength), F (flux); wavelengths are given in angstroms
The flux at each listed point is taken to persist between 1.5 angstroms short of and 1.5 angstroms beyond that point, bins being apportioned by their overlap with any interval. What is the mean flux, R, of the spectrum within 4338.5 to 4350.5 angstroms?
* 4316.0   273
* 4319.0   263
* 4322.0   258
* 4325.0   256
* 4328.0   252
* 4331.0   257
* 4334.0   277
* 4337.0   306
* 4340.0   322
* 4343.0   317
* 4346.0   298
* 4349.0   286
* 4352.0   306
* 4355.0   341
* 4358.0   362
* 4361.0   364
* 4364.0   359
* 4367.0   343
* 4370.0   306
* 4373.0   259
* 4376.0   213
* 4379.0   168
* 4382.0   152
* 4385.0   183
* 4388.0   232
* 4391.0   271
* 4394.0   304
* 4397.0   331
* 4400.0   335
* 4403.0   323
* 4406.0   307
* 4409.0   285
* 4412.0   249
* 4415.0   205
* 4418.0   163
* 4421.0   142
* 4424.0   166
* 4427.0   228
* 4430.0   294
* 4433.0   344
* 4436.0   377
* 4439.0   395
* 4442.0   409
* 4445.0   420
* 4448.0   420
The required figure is 306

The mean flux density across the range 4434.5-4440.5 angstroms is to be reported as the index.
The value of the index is 386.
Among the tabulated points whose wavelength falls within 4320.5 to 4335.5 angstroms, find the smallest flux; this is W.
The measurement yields 252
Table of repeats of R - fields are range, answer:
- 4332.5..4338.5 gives 292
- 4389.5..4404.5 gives 313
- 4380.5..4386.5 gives 168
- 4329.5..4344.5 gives 296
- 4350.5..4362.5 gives 343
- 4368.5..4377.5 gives 259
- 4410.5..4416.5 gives 227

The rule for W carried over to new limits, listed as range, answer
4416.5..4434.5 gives 142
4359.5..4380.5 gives 168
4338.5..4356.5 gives 286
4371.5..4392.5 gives 152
